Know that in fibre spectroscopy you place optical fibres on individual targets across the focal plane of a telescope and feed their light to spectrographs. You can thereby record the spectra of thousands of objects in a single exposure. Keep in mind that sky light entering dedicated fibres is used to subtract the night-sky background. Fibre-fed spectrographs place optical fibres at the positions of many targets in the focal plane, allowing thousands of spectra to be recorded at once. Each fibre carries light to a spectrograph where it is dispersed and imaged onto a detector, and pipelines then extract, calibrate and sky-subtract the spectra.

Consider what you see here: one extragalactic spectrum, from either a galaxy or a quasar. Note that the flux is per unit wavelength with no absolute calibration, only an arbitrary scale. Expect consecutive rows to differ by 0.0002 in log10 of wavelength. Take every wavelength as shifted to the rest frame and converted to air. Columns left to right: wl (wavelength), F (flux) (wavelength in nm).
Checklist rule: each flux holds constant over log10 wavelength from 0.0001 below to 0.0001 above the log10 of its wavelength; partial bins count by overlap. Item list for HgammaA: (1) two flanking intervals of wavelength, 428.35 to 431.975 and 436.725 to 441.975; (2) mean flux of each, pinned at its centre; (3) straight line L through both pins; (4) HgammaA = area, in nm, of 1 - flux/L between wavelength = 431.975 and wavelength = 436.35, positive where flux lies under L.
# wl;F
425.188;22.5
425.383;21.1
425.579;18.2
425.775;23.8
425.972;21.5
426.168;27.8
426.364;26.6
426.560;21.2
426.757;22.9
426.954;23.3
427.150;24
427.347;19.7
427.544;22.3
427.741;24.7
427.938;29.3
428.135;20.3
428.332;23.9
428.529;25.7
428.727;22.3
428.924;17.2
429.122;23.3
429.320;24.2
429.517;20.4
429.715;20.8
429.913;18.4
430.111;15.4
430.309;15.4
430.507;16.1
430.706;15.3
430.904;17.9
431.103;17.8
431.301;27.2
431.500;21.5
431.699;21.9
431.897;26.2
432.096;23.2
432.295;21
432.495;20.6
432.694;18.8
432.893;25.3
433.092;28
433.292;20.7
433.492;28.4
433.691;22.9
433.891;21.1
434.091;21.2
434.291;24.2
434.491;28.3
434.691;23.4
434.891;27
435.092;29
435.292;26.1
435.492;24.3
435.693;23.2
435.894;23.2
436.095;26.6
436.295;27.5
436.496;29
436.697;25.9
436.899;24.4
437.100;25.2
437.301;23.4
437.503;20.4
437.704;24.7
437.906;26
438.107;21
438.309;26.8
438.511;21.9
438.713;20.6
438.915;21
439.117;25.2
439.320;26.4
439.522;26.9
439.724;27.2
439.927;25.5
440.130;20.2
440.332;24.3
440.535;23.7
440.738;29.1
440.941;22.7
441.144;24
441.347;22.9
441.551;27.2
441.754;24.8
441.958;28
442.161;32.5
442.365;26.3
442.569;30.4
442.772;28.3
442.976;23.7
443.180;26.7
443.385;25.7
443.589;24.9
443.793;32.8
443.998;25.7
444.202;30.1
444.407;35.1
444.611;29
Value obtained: -0.42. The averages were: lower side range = 20.4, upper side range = 24.3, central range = 24.3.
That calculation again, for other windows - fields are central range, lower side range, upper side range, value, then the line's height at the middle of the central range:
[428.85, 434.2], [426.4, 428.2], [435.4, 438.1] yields 0.63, 23.9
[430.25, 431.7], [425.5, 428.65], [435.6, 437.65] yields 0.30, 24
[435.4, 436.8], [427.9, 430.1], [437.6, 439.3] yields -0.15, 23.1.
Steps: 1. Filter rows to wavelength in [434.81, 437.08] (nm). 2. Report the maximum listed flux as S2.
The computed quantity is 29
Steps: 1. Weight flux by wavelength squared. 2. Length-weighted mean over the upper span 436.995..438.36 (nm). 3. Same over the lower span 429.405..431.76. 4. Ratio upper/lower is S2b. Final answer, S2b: 1.3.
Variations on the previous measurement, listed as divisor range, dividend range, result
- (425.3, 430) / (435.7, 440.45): 1.13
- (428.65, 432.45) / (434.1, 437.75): 1.27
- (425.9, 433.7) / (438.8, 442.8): 1.23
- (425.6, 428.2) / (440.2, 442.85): 1.20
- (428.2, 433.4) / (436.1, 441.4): 1.20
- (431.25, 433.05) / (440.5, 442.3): 1.19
